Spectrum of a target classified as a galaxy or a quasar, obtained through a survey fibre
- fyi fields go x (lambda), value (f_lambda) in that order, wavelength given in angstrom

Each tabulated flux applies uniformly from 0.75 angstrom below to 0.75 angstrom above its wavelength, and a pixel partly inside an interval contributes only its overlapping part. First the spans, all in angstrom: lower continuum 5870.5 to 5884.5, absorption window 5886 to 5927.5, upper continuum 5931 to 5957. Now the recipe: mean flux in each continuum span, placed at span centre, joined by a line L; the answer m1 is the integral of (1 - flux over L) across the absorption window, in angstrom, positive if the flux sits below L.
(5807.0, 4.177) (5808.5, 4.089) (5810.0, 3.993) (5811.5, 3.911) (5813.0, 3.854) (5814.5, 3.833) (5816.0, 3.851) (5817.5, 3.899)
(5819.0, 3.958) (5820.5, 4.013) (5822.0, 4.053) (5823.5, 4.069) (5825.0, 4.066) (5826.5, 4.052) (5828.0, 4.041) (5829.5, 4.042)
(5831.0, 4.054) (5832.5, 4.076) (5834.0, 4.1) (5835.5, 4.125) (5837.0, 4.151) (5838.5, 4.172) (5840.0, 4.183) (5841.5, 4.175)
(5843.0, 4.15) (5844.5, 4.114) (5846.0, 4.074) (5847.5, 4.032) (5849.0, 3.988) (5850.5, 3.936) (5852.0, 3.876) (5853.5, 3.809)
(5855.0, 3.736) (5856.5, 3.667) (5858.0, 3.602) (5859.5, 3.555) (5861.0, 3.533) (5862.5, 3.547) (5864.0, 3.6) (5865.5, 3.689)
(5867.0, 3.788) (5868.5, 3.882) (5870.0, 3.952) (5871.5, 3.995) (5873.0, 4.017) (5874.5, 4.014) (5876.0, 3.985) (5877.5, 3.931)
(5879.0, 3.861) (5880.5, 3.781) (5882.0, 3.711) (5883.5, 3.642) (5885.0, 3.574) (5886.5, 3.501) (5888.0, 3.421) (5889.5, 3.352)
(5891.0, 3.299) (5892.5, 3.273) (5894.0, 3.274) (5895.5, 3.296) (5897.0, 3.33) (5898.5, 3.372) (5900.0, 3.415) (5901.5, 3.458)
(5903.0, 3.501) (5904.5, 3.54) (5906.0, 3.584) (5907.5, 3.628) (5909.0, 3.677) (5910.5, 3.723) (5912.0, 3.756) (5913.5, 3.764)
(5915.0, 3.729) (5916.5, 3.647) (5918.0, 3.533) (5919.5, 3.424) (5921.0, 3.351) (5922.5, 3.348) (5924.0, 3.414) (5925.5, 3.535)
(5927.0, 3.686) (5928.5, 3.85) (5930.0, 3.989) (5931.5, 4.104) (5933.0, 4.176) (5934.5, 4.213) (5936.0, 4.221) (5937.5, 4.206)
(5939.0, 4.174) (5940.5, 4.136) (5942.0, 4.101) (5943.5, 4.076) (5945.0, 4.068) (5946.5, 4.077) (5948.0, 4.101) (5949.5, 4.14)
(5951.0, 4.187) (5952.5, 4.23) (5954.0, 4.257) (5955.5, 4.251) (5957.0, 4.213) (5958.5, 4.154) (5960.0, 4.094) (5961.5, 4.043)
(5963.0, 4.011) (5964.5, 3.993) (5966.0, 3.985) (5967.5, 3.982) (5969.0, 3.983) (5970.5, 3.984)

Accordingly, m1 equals 5.3 angstrom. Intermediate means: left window 3.88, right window 4.16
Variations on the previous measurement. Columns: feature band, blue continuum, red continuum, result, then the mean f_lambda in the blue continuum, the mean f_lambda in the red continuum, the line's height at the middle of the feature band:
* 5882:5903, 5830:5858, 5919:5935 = 2.4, 4.01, 3.73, 3.85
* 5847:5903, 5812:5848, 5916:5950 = 4.5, 4.05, 3.89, 3.98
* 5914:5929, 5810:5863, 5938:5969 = 1.9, 3.95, 4.11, 4.07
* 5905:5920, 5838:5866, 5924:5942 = 1.2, 3.86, 4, 3.97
